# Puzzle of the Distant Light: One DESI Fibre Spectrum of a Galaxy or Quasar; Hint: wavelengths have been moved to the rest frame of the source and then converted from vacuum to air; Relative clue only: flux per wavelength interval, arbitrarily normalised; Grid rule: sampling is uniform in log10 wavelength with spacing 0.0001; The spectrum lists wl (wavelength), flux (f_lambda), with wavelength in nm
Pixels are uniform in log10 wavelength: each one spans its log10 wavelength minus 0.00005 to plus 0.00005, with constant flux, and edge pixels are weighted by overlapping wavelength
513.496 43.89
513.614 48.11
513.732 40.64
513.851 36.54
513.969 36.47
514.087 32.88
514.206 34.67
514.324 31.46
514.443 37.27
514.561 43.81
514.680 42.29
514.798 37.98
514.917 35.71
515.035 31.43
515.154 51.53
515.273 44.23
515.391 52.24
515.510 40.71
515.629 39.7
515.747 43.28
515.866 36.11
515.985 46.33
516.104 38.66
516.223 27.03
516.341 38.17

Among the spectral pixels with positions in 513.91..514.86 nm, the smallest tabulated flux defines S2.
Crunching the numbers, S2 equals 31.46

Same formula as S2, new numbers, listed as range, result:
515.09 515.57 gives 40.71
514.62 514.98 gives 35.71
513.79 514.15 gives 32.88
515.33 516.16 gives 36.11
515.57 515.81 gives 39.7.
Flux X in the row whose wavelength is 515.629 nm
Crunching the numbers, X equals 39.7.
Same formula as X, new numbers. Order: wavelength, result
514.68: 42.29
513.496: 43.89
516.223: 27.03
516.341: 38.17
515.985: 46.33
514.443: 37.27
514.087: 32.88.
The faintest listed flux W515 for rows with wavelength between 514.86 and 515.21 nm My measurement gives 31.43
